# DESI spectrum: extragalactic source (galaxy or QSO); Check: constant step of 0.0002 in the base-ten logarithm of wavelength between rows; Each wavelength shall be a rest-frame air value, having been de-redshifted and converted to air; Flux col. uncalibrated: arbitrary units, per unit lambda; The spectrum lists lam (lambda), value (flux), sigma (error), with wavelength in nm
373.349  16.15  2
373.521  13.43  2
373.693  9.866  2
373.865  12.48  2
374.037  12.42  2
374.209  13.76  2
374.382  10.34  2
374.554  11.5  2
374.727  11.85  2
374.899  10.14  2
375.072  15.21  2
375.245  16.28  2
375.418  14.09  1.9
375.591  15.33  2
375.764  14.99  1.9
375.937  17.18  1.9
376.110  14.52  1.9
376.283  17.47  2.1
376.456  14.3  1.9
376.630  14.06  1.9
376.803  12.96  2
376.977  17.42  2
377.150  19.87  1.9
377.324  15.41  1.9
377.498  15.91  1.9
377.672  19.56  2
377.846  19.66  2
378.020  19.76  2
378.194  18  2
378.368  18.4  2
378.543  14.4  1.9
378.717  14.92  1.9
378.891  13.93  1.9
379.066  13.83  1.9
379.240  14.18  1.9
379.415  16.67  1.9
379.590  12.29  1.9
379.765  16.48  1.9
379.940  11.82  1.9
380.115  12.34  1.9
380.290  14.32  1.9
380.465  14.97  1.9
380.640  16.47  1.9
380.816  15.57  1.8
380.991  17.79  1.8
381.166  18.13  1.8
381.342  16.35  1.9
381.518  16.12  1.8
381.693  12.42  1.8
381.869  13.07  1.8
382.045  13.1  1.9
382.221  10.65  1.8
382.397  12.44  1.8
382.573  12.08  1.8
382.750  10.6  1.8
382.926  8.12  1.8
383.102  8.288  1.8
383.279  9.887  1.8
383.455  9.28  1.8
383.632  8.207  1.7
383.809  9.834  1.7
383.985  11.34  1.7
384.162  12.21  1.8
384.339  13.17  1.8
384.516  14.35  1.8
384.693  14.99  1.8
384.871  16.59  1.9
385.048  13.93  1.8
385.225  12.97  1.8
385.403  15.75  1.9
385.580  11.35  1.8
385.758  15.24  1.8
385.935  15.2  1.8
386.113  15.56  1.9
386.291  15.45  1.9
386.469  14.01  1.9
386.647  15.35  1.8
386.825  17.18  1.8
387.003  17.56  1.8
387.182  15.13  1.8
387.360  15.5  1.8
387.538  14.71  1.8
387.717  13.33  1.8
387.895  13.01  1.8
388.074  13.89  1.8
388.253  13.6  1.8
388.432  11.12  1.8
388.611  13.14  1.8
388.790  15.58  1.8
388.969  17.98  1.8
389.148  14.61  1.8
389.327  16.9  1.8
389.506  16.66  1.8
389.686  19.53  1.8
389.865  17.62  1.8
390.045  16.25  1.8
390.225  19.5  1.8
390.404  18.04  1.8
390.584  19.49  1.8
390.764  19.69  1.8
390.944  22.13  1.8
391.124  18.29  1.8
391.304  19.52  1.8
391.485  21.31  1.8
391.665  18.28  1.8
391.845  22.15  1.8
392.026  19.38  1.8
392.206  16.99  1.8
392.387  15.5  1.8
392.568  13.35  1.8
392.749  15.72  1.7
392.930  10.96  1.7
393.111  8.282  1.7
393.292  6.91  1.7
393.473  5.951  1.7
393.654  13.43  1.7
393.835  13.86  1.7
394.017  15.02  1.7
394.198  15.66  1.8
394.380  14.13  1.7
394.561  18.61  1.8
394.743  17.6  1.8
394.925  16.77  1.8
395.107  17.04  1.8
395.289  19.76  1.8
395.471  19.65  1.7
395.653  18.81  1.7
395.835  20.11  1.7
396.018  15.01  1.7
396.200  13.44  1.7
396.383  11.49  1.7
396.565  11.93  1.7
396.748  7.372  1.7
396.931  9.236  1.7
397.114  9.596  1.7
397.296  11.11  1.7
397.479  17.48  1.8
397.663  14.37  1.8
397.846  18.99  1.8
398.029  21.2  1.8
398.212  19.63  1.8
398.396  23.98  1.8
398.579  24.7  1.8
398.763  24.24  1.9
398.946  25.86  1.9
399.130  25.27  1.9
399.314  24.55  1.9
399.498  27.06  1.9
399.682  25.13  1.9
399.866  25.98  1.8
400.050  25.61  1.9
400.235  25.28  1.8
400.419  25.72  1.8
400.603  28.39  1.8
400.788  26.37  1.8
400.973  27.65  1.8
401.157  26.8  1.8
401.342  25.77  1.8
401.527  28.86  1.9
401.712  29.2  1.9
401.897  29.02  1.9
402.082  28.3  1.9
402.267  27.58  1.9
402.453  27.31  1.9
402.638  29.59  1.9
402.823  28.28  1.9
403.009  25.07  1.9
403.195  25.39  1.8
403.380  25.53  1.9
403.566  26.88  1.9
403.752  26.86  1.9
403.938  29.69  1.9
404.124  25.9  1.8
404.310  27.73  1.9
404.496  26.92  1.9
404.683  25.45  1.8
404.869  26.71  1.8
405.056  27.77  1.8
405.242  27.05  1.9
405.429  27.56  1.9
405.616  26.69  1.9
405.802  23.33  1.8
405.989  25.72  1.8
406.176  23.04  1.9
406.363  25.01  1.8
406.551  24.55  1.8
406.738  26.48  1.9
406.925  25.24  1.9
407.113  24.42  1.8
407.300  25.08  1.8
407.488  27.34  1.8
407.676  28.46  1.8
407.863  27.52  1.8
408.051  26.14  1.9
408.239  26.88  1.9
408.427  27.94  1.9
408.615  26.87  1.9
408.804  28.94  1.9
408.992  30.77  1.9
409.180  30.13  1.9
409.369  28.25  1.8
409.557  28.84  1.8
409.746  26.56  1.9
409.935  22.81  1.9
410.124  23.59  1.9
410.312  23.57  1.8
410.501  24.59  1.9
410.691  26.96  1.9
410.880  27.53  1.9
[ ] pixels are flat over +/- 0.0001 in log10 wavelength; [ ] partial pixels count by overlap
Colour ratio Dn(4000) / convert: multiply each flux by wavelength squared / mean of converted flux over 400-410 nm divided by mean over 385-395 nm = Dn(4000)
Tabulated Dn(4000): 1.86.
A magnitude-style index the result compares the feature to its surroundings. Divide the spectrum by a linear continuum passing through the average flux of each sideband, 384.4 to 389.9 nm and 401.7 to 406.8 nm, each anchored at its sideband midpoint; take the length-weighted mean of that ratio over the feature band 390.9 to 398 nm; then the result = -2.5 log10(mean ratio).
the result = 0.28 mag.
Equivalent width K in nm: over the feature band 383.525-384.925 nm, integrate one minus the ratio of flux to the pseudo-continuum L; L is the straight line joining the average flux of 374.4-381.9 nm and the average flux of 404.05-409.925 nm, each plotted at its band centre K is 0.42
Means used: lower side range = 15.3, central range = 12.4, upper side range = 26.7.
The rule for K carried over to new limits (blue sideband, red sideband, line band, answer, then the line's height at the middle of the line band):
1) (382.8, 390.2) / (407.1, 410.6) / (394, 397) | 0.577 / 19.2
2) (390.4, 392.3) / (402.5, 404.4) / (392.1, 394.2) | 0.826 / 20.7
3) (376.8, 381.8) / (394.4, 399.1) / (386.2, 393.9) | 0.435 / 16.7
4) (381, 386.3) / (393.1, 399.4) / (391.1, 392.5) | -0.340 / 15.2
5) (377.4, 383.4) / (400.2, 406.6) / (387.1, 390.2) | 0.591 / 18.9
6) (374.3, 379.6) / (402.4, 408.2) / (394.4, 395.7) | 0.252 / 22.4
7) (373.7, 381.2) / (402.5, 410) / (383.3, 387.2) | 0.965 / 18.2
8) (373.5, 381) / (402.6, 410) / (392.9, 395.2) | 0.879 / 21.7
